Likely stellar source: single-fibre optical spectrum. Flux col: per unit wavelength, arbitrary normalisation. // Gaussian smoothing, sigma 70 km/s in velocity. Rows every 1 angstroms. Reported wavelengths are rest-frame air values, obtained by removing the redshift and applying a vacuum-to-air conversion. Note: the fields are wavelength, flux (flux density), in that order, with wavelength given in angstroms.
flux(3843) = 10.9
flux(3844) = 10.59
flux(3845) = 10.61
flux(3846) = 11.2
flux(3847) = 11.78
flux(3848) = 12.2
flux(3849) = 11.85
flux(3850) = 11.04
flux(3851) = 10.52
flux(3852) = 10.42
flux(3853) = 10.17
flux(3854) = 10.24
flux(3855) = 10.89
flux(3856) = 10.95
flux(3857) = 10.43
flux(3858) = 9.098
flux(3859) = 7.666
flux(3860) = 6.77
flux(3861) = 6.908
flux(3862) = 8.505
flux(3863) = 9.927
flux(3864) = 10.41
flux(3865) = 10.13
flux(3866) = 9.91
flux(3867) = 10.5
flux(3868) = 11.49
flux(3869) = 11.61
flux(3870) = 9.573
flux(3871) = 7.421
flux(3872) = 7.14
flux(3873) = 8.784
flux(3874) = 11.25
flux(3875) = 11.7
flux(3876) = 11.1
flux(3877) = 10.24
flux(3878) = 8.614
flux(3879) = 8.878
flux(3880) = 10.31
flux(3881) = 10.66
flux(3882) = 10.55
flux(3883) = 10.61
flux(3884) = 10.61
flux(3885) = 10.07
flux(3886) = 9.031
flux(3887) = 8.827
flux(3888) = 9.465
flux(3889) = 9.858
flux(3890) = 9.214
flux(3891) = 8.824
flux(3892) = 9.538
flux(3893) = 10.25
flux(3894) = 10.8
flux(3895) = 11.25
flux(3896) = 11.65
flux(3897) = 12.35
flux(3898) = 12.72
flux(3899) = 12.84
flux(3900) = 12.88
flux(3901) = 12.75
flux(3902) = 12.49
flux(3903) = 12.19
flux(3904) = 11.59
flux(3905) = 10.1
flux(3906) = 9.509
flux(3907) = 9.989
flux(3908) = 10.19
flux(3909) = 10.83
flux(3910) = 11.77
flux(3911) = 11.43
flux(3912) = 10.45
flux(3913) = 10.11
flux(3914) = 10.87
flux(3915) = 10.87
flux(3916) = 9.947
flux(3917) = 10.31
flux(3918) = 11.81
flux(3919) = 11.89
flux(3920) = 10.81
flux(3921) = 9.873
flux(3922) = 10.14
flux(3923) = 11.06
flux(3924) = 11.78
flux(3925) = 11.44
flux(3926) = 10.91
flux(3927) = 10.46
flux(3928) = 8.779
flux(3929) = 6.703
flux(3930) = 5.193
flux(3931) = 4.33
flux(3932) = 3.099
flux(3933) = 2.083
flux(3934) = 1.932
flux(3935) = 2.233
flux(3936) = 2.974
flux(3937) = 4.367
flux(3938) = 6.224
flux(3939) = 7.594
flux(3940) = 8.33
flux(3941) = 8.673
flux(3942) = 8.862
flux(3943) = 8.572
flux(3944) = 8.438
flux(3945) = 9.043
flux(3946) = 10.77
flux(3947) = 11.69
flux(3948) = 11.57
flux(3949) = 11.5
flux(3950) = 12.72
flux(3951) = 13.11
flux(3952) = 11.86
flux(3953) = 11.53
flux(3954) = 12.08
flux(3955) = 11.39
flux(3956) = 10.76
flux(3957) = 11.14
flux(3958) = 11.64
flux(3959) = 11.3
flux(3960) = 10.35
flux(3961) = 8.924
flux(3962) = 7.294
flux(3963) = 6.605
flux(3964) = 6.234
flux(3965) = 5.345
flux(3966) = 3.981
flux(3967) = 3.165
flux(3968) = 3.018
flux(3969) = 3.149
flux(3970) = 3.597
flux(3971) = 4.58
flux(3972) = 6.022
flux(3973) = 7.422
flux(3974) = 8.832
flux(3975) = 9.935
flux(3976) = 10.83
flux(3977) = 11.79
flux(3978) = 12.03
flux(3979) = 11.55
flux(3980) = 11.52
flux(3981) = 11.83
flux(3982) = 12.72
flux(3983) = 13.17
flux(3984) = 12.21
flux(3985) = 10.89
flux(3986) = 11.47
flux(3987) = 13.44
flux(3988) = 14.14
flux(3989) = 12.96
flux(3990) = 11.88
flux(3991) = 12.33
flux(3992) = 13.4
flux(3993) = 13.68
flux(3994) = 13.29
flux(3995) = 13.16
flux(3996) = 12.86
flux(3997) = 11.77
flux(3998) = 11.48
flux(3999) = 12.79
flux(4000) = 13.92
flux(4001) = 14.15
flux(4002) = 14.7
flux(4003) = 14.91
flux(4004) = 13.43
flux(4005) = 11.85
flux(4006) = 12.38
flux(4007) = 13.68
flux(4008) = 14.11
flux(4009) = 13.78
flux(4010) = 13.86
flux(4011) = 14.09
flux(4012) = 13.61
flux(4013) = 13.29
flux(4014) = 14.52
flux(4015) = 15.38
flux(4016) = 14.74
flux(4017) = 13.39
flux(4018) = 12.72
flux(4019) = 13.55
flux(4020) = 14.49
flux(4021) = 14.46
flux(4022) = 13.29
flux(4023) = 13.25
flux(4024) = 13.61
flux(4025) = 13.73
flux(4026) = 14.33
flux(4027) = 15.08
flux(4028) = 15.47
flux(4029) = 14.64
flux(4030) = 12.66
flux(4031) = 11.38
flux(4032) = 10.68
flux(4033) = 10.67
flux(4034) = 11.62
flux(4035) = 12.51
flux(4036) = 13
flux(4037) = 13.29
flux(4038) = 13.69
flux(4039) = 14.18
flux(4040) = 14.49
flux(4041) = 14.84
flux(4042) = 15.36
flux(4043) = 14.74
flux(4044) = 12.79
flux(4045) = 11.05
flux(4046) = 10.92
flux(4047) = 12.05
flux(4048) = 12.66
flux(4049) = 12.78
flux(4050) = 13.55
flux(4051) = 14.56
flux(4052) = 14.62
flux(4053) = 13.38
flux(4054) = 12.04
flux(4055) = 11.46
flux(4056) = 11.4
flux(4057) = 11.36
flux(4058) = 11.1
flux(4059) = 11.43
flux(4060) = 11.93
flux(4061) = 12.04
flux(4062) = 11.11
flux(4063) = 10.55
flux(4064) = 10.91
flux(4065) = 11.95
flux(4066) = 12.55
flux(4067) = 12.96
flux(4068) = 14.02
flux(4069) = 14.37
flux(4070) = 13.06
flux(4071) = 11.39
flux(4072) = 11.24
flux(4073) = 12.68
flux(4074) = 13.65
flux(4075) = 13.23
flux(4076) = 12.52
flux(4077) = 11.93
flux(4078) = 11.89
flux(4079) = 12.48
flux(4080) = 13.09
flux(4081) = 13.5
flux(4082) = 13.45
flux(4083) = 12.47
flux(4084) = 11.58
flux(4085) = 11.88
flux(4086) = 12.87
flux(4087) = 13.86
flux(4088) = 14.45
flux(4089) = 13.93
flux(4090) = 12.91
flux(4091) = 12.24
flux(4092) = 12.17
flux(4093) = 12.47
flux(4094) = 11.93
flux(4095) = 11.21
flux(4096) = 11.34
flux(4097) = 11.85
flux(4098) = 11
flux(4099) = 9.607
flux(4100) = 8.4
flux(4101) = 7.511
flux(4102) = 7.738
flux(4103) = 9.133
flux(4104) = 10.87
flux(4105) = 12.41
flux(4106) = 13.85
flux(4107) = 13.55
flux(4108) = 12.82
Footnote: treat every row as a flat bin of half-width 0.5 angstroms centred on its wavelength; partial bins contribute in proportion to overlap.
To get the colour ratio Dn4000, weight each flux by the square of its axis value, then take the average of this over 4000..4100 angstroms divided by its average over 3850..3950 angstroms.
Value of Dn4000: 1.44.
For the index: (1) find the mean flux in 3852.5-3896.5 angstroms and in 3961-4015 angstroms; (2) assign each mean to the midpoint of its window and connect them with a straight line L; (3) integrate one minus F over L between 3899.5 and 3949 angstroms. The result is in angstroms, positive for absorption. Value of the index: 5.3 angstroms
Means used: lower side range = 9.81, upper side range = 11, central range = 9.21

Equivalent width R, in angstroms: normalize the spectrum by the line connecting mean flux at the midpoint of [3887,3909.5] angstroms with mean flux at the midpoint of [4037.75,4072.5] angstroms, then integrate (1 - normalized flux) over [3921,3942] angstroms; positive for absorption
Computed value 7.9 angstroms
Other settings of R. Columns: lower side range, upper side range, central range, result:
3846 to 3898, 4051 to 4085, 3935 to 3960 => 2.9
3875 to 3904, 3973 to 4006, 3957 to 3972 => 6.8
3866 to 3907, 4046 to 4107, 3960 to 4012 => 2.5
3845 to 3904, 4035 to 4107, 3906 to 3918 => 0.1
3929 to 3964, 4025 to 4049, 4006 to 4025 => -2.9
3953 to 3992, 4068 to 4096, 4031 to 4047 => -1.9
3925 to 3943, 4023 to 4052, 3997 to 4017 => -4.4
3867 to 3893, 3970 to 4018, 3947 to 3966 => 2.2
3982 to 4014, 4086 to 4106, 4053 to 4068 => 0.3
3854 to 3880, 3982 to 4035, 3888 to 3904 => -1.4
